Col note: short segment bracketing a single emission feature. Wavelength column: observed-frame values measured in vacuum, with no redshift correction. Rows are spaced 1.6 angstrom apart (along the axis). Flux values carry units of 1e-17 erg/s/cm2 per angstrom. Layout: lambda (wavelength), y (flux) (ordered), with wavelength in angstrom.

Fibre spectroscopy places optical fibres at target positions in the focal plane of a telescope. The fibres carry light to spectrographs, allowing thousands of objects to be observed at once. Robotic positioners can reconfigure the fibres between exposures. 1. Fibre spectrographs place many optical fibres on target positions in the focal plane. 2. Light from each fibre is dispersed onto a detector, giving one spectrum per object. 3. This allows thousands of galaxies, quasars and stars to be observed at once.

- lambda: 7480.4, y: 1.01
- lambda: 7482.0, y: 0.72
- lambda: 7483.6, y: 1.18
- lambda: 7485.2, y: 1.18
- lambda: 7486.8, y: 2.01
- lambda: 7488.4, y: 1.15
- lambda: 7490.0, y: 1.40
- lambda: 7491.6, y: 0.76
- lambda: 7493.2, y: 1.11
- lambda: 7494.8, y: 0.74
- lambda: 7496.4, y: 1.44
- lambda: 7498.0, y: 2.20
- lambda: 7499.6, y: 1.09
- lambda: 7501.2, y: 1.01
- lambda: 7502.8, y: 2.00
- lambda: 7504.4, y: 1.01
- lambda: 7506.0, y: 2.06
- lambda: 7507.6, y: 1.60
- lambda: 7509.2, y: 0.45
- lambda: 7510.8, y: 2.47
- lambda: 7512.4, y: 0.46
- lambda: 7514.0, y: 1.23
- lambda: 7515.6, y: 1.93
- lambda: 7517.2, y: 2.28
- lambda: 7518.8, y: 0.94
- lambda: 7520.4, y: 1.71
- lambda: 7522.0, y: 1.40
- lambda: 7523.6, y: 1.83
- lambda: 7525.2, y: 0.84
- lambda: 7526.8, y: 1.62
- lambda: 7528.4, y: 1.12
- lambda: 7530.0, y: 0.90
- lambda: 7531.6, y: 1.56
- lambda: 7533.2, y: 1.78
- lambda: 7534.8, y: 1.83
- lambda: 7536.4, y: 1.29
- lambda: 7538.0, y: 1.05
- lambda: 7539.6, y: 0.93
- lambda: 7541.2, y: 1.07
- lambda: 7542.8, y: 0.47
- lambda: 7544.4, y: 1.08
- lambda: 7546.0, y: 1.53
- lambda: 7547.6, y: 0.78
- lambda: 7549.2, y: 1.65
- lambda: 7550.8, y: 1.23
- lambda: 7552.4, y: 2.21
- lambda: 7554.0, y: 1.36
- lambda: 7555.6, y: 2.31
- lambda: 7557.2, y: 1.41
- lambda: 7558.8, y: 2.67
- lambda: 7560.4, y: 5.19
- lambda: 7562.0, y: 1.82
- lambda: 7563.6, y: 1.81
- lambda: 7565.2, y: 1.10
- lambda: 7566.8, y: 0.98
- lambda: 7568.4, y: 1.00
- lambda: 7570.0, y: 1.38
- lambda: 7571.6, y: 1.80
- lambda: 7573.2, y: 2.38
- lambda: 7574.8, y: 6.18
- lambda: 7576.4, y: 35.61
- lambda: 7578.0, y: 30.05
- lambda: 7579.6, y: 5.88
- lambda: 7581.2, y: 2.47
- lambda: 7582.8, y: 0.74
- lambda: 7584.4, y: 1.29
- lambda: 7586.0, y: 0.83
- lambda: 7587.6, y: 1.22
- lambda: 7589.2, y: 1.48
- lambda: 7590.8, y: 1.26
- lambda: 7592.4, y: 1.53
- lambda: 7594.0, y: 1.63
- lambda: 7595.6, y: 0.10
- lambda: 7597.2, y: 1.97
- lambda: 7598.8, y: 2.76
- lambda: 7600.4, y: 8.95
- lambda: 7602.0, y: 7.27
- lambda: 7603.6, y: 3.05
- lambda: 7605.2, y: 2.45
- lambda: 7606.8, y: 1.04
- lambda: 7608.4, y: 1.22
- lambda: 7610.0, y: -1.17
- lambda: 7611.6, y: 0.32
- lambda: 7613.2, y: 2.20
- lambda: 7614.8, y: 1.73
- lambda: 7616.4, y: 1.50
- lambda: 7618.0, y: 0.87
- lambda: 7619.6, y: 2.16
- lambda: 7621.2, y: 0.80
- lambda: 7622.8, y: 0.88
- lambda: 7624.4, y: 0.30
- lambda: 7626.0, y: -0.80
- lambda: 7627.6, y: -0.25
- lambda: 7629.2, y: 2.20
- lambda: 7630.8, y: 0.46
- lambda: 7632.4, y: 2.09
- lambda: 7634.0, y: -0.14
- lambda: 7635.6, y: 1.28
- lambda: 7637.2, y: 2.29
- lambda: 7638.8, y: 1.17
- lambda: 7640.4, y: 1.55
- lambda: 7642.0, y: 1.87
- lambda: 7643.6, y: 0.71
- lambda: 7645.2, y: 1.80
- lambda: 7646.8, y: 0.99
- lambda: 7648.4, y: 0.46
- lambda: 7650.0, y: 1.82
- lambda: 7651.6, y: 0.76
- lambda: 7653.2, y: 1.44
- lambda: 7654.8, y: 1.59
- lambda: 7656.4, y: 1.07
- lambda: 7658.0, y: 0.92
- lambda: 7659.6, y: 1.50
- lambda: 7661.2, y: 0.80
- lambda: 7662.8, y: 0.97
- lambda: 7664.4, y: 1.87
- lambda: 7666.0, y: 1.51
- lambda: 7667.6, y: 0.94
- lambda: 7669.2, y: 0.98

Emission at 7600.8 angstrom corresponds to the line [N II] 6583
